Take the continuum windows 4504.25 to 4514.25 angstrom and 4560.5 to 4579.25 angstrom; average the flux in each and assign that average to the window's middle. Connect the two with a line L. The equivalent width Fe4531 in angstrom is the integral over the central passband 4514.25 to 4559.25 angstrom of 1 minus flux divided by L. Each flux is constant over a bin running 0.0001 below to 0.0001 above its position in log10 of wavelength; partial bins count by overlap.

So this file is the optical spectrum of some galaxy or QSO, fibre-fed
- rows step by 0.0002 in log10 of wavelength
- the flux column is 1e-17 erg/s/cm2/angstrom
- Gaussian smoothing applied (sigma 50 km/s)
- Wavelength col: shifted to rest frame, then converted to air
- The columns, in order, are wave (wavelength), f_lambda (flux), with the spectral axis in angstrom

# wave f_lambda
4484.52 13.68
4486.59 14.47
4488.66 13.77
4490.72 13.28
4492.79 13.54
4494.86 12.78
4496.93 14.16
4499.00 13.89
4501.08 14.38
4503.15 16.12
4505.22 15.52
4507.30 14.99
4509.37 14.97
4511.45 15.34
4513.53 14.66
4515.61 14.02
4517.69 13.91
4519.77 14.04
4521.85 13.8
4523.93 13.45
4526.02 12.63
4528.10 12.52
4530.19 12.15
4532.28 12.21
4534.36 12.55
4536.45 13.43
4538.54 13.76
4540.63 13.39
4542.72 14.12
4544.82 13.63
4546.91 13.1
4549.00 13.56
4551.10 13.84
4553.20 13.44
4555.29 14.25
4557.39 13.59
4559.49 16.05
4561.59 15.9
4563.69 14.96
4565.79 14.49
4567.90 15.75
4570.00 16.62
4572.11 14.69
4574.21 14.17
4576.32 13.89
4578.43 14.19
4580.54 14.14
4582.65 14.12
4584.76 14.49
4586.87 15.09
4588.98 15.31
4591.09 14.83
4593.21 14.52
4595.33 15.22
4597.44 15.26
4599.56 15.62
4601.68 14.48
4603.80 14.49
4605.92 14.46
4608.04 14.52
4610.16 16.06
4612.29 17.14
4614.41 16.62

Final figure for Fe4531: 4.74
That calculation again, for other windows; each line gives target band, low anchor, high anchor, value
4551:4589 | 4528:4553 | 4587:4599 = -1.2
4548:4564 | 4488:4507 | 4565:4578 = 0.4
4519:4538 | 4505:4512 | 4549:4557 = 2.0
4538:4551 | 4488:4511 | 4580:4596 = 0.8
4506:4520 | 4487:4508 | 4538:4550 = -0.6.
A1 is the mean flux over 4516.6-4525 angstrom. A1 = 13.8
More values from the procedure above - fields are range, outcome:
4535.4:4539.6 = 13.6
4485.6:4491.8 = 13.8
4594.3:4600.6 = 15.4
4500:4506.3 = 15.3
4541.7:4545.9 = 13.9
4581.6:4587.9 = 14.6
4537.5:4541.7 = 13.6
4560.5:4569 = 15.3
